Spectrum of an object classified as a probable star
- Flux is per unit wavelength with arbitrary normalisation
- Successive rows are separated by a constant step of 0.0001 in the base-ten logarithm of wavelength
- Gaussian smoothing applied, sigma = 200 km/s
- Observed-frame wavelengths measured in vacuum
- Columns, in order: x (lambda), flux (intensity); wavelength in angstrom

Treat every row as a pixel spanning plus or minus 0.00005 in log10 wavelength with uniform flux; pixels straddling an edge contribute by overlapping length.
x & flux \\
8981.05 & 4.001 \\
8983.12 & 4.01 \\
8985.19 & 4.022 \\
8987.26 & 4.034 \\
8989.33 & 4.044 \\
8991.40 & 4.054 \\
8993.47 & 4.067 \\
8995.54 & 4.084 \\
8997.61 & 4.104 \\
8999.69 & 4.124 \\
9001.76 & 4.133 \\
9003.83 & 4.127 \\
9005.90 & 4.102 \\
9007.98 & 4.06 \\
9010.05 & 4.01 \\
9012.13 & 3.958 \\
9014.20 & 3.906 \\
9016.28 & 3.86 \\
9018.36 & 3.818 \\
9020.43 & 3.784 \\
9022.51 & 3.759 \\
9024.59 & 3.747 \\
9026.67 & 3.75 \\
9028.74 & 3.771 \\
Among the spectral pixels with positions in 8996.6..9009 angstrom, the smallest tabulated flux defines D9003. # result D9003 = 4.06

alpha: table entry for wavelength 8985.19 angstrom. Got 4.022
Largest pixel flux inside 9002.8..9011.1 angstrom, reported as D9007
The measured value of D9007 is 4.127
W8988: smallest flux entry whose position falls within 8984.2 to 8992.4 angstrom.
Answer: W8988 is 4.022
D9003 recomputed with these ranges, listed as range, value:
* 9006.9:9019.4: 3.818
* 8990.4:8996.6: 4.054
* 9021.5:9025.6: 3.747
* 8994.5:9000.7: 4.084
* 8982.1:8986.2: 4.01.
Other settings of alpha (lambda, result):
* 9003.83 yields 4.127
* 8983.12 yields 4.01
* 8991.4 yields 4.054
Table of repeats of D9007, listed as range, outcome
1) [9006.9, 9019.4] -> 4.06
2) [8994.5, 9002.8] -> 4.133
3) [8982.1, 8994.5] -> 4.067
